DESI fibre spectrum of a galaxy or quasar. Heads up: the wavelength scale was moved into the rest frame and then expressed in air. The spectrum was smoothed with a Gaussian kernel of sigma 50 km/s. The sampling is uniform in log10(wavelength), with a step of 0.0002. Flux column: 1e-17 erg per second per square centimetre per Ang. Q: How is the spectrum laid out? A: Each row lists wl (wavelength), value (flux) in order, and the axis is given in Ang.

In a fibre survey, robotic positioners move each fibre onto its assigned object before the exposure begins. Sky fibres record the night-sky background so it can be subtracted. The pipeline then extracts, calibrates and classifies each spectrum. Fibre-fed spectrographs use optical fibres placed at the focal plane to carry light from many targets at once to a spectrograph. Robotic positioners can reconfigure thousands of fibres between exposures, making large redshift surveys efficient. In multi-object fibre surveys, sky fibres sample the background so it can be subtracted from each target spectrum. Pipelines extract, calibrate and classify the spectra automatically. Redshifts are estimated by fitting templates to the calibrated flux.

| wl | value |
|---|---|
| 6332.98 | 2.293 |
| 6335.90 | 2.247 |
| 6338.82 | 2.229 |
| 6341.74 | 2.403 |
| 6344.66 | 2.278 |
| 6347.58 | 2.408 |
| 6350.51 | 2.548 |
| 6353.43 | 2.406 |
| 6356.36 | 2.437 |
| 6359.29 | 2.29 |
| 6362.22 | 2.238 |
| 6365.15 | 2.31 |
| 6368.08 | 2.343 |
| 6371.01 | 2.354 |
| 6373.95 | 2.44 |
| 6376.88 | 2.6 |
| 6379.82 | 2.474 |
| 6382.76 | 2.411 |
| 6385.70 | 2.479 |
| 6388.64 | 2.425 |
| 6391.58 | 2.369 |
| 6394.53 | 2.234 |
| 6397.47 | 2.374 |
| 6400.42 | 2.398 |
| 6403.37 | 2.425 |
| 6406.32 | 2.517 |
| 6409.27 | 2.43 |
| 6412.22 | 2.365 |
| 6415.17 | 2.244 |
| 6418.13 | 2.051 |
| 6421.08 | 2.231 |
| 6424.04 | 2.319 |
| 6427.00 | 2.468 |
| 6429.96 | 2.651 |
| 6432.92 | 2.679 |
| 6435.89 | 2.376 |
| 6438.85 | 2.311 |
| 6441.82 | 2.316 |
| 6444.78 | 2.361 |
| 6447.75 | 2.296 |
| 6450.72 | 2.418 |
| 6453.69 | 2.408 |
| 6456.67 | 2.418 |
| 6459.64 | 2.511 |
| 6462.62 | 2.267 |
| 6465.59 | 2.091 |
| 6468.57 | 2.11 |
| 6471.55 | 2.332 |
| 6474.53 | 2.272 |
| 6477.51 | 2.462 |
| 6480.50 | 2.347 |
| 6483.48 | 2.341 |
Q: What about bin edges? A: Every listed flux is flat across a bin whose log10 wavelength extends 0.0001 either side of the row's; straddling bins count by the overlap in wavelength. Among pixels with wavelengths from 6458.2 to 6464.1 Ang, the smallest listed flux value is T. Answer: 2.267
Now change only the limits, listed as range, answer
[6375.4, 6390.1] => 2.411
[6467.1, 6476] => 2.11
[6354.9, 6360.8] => 2.29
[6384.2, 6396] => 2.234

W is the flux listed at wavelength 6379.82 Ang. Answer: 2.474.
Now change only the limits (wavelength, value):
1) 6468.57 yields 2.11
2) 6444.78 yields 2.361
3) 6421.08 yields 2.231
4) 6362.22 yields 2.238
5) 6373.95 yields 2.44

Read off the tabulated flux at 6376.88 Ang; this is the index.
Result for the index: 2.6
